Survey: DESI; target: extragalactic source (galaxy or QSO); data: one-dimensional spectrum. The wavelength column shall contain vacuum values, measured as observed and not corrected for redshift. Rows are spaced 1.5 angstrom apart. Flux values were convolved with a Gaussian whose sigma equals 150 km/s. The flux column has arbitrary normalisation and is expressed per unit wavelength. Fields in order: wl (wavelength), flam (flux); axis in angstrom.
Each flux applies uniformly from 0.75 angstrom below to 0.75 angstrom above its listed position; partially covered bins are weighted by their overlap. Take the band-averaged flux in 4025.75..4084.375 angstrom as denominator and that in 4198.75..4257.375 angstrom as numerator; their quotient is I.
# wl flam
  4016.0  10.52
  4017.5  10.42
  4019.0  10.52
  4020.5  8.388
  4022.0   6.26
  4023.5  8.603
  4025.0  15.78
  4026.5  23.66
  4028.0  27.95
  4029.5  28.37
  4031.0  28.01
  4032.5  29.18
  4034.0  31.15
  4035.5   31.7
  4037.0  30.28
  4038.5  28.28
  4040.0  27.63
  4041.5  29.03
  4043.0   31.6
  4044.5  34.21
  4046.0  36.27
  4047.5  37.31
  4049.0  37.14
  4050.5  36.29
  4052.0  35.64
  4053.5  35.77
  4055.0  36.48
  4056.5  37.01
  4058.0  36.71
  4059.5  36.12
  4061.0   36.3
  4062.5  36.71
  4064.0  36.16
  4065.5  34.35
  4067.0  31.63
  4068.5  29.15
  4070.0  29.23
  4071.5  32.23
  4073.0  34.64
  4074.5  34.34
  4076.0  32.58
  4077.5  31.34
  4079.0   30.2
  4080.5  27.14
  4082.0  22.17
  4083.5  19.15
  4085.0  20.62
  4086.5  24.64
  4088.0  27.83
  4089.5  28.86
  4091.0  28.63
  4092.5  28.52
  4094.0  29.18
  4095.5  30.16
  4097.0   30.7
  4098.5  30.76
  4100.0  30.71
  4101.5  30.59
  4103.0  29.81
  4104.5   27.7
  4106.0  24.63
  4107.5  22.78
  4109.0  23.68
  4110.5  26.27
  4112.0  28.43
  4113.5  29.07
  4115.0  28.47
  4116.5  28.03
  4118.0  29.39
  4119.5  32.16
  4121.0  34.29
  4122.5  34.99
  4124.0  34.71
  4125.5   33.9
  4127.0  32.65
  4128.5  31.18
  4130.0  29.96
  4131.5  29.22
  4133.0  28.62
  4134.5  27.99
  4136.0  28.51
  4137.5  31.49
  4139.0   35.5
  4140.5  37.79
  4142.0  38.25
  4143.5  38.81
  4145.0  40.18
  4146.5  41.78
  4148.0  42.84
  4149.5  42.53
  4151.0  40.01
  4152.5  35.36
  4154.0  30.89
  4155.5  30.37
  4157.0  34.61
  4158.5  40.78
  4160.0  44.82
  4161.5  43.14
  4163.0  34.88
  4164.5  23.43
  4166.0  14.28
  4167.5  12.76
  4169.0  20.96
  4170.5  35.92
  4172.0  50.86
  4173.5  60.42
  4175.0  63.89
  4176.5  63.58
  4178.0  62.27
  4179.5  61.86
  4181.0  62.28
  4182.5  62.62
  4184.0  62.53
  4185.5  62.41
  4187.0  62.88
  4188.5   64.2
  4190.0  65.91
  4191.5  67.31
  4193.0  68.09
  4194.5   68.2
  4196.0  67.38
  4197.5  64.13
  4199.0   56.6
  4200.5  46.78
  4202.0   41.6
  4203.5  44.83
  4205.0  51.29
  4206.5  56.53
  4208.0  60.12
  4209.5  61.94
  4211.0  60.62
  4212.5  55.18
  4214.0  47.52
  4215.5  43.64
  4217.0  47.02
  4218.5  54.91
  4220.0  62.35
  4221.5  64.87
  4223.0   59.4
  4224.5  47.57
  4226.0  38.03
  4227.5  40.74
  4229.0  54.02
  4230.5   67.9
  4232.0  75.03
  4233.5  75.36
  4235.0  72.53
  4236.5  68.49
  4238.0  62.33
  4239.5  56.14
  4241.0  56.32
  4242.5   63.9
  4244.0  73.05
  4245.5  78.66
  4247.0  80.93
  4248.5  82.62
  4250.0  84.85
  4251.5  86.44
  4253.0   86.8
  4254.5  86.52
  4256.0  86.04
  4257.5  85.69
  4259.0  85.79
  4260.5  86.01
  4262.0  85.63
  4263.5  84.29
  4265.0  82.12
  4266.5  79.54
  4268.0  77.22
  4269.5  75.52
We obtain 2.0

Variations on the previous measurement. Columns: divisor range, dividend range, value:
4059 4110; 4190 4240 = 1.97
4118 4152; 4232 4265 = 2.23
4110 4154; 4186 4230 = 1.67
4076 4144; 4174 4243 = 2.00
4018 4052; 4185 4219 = 2.18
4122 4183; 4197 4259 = 1.64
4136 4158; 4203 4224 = 1.49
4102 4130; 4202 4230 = 1.78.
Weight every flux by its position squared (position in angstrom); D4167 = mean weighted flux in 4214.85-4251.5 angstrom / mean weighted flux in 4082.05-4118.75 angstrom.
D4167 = 2.48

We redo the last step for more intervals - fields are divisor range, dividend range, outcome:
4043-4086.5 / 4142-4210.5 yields 1.59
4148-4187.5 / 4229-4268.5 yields 1.79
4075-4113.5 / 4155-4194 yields 1.86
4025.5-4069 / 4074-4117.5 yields 0.87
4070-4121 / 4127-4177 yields 1.31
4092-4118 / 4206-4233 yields 2.08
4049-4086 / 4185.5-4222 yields 1.91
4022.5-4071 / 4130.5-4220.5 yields 1.61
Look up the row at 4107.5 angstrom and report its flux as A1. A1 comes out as 22.78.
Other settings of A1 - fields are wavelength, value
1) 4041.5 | 29.03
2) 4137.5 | 31.49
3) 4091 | 28.63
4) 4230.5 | 67.9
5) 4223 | 59.4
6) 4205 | 51.29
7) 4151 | 40.01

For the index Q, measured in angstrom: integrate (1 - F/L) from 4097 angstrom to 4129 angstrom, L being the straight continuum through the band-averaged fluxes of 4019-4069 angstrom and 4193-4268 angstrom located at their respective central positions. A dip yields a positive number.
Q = 9.9 angstrom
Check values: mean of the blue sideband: 29.7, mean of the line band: 29.7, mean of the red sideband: 66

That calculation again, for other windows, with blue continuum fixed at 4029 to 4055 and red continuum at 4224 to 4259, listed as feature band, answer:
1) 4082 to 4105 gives 8.0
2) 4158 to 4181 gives 5.7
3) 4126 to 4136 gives 3.9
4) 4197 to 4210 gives 2.0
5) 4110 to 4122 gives 4.3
